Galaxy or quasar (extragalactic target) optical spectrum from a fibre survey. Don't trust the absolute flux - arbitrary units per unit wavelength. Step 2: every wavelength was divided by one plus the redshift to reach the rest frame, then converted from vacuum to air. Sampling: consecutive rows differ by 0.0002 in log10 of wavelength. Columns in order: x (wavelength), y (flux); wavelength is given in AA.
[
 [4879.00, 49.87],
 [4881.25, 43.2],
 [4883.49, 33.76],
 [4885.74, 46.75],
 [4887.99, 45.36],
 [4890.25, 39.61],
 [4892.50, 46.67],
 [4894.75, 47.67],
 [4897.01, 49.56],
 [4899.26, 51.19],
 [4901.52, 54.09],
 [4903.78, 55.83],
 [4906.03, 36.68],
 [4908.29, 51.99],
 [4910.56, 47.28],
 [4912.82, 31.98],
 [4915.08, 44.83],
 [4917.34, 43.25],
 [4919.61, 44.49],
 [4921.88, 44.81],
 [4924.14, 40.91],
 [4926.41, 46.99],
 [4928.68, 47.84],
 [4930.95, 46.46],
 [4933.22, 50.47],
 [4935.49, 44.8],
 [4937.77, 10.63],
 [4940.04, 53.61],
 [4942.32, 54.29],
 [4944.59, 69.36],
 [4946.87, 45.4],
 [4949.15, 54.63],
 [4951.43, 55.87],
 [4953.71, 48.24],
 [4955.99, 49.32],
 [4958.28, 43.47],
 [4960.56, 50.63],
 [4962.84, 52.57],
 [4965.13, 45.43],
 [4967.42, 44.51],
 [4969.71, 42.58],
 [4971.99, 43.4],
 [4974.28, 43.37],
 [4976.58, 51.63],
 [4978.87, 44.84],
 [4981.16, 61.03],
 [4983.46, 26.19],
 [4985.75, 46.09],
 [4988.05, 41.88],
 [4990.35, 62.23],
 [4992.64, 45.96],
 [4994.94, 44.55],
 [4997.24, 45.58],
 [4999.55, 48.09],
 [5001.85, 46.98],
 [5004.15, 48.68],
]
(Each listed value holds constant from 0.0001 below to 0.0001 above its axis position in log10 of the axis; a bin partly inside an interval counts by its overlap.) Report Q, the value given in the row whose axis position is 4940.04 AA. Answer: 53.61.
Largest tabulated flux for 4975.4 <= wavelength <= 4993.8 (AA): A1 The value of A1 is 62.23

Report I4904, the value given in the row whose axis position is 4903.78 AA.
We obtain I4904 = 55.83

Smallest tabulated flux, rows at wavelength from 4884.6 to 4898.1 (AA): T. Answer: 39.61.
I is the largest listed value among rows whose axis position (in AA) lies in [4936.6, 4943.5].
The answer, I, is 54.29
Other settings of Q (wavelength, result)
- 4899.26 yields 51.19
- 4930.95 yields 46.46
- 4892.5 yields 46.67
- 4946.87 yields 45.4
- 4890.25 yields 39.61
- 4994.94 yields 44.55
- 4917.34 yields 43.25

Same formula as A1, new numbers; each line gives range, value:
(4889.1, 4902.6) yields 54.09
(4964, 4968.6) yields 45.43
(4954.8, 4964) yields 52.57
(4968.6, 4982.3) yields 61.03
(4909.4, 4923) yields 47.28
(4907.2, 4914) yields 51.99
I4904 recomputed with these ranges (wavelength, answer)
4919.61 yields 44.49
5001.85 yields 46.98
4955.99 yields 49.32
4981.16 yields 61.03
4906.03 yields 36.68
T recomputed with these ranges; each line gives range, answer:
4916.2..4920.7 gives 43.25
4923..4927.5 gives 40.91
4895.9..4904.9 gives 49.56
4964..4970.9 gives 42.58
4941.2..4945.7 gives 54.29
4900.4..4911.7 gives 36.68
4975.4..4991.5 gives 26.19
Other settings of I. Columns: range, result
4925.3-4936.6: 50.47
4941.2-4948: 69.36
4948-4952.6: 55.87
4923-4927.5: 46.99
